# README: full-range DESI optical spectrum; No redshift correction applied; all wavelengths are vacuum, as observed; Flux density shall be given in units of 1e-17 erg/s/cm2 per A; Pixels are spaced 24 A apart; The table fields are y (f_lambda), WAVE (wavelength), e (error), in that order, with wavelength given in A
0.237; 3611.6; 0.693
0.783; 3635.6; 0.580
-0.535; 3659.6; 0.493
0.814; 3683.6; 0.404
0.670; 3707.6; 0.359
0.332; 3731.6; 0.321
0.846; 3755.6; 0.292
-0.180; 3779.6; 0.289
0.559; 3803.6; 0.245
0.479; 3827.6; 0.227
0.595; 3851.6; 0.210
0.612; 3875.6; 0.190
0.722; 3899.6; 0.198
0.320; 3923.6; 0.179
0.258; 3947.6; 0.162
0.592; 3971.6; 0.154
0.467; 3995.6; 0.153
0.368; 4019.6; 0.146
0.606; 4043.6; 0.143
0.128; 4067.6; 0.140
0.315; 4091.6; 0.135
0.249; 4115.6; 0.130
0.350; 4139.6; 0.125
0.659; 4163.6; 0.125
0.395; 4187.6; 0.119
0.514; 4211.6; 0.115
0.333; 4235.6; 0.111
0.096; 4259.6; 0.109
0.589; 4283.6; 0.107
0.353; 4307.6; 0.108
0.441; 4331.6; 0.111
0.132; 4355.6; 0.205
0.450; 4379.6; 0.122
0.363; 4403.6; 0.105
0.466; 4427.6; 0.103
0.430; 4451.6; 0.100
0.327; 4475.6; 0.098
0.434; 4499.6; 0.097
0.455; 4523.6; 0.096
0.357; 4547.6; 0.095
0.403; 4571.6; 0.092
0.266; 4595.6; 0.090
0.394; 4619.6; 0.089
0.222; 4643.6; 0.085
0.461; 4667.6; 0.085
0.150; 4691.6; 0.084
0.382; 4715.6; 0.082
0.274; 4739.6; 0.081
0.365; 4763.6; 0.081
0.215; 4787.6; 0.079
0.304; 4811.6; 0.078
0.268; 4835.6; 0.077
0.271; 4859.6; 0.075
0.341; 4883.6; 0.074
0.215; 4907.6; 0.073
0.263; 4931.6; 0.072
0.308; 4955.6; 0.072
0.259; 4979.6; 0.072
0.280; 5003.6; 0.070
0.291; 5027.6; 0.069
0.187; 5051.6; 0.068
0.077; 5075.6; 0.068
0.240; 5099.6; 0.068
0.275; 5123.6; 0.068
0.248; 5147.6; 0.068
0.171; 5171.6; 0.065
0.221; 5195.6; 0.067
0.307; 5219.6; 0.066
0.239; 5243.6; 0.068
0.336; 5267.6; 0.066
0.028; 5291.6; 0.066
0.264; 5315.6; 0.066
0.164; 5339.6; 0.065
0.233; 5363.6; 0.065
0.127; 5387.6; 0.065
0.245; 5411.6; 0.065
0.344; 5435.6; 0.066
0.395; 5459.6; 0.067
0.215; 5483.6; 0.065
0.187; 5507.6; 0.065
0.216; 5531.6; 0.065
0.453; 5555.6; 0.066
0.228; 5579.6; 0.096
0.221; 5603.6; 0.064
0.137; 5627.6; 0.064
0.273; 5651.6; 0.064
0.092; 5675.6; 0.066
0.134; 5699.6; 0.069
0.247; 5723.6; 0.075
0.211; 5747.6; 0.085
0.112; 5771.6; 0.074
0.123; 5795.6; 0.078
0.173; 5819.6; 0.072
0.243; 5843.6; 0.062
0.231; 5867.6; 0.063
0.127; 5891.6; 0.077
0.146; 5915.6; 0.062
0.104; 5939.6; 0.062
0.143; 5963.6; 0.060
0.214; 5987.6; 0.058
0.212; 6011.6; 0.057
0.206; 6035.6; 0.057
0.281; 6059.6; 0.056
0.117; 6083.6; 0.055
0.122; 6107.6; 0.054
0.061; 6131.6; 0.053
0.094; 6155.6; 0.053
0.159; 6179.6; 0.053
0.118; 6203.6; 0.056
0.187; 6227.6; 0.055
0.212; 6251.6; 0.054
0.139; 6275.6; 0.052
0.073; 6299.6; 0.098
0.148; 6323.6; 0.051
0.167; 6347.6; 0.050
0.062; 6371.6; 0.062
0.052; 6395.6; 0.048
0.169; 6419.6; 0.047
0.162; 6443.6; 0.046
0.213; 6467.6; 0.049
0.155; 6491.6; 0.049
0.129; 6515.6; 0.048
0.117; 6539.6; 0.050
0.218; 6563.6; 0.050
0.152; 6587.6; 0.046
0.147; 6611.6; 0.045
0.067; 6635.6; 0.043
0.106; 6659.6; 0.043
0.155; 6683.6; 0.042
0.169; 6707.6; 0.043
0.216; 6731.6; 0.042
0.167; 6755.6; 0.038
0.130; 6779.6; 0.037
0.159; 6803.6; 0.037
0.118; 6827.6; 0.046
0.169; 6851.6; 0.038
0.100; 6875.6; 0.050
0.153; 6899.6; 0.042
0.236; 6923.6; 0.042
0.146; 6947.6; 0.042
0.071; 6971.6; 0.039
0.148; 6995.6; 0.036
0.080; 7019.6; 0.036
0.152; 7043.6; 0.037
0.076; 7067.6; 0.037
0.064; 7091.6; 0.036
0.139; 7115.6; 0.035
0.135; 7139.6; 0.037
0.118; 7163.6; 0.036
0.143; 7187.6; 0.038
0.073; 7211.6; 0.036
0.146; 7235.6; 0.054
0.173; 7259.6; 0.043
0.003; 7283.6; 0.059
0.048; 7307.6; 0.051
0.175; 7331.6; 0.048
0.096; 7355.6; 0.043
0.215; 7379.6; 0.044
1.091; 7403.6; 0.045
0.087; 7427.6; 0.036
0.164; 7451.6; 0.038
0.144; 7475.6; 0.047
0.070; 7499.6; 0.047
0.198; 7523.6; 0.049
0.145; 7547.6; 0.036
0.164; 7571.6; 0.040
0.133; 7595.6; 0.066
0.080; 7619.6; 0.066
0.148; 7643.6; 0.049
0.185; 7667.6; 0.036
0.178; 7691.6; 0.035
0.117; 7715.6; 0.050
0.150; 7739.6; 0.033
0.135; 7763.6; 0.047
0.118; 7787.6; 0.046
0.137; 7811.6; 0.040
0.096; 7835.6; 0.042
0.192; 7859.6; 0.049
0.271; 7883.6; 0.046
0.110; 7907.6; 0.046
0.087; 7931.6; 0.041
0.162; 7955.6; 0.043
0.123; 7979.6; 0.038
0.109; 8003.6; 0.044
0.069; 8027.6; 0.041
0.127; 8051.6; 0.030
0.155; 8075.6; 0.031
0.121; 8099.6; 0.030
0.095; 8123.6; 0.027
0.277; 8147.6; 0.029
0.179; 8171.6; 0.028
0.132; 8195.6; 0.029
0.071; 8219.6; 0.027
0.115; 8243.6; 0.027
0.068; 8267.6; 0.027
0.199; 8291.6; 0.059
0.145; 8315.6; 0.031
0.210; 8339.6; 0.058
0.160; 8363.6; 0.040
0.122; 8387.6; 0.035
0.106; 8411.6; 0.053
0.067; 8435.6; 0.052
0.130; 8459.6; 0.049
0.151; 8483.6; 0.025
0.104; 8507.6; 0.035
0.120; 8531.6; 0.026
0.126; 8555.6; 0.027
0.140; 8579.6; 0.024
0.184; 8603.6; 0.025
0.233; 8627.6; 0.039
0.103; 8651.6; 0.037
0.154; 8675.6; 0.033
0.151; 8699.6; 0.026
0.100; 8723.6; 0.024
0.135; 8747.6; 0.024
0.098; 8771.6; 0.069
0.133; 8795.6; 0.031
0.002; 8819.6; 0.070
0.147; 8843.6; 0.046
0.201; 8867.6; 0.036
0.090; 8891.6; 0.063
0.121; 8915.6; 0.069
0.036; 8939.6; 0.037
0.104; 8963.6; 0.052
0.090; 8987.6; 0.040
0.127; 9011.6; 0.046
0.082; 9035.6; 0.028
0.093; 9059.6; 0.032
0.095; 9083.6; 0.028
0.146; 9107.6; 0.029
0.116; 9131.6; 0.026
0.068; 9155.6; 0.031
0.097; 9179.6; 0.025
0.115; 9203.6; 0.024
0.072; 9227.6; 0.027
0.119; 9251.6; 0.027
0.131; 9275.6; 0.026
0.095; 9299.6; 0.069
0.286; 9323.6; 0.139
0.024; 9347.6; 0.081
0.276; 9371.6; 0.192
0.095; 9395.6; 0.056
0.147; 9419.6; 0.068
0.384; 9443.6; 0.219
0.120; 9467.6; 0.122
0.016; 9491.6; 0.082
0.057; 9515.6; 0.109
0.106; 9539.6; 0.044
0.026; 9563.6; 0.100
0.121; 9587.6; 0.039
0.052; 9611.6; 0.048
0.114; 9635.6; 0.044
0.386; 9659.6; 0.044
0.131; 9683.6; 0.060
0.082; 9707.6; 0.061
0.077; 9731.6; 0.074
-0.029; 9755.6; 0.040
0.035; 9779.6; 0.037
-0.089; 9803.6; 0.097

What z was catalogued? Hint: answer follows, 0.984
